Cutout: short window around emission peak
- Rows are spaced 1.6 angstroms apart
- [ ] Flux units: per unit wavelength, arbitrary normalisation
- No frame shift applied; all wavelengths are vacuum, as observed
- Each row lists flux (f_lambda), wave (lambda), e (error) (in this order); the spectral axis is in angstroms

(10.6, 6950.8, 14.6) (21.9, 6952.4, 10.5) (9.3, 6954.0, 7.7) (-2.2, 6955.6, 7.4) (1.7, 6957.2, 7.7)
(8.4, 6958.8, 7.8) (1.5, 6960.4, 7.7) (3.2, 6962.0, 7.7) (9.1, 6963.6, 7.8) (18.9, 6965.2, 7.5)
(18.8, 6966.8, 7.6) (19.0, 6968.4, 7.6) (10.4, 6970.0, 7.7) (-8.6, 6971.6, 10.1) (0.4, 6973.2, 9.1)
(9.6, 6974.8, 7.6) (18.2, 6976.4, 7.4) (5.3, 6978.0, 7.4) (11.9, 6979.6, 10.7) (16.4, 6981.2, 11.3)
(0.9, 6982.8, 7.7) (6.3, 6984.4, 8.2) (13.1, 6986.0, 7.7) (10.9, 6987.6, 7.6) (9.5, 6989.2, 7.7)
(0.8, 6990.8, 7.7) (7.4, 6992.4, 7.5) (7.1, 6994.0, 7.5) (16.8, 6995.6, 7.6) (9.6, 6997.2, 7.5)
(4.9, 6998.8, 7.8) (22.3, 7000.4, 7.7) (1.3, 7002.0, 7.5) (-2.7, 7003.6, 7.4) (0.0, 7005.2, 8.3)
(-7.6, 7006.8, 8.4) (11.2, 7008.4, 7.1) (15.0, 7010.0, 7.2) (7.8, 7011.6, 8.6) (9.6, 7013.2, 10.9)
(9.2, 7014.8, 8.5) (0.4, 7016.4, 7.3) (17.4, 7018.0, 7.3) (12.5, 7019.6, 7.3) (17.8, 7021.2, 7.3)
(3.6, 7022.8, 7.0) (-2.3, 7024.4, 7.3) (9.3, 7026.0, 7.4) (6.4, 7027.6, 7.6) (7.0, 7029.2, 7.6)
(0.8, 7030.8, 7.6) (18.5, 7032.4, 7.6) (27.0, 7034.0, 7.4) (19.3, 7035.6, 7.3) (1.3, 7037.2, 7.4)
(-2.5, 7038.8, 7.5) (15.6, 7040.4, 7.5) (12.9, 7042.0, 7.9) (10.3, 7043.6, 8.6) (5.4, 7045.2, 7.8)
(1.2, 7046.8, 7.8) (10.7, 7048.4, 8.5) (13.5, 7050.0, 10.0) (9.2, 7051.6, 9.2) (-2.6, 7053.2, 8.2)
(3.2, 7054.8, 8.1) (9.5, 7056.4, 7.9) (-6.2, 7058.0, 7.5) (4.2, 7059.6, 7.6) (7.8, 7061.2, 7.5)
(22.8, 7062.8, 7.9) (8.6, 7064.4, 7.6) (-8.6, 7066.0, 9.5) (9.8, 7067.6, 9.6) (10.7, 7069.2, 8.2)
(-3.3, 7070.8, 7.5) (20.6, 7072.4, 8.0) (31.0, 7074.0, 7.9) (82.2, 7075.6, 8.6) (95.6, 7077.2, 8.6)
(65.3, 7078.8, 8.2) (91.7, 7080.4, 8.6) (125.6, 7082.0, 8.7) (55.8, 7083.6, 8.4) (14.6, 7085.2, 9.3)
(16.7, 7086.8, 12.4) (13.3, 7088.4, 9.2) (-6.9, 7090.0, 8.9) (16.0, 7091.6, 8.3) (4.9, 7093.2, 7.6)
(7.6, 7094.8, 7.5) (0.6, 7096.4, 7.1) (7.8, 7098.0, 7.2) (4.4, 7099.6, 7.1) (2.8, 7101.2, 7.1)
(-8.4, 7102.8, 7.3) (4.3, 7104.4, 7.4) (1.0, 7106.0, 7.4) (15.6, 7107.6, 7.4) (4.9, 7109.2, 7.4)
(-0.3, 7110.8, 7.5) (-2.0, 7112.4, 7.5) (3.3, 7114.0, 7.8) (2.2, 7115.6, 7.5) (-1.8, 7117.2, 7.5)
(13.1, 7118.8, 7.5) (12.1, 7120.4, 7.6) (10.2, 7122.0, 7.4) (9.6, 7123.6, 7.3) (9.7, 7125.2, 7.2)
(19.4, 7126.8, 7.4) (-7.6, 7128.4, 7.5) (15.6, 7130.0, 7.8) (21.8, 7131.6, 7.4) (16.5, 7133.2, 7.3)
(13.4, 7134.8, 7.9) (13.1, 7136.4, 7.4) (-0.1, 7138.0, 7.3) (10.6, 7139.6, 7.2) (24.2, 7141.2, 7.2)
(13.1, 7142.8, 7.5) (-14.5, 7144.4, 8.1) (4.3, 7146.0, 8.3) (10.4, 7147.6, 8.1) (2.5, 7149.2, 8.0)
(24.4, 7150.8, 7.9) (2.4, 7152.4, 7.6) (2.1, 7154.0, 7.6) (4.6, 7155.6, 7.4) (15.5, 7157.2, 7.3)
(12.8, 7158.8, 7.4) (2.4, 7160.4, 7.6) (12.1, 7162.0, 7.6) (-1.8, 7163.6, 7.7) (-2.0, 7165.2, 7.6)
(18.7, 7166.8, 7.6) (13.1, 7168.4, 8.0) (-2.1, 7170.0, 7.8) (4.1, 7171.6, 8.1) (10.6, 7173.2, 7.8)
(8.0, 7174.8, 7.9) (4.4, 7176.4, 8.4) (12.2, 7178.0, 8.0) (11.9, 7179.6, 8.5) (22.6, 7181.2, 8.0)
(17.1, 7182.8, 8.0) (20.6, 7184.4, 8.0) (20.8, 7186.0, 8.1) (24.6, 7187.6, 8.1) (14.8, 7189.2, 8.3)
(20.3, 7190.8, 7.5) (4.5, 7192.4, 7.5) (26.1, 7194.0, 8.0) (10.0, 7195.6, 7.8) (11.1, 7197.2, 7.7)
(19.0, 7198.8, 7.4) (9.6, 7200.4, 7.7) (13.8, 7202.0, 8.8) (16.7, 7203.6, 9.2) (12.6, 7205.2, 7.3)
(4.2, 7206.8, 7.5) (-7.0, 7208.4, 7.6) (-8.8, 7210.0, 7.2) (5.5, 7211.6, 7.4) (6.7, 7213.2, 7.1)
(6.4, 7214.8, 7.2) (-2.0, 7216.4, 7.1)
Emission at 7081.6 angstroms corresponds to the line [O II]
